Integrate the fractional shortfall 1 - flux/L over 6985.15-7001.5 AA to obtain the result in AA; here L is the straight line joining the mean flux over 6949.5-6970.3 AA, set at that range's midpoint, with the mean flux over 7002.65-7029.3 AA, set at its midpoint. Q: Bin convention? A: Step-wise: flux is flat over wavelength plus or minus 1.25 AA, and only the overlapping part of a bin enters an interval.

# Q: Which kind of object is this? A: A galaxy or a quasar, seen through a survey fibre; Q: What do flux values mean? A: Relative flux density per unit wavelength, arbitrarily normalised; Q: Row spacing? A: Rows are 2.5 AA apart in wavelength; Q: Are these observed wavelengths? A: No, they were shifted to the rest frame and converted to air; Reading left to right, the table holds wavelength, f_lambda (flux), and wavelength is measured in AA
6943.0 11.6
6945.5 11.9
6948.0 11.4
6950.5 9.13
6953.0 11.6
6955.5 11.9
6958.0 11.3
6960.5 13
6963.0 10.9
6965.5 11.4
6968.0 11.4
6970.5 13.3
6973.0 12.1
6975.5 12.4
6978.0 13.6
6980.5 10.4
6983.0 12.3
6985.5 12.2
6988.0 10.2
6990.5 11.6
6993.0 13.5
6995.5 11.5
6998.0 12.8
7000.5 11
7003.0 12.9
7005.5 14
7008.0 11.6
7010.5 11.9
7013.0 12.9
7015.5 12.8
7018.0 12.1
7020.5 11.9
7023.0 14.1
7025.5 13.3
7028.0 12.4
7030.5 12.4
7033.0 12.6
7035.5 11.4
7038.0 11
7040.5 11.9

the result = 0.5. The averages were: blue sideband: 11.5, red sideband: 12.7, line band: 11.8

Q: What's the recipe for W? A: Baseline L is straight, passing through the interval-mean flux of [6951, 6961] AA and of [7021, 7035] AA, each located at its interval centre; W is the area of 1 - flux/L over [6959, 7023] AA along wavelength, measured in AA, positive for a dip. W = 0.20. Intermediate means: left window 11.7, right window 12.8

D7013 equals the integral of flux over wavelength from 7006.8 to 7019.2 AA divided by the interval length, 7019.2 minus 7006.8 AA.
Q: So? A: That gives 12.3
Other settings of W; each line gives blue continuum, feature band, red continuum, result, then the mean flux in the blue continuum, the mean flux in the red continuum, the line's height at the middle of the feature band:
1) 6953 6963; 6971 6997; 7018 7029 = 0.47 AA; 11.9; 12.8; 12.3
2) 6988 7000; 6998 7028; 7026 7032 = -0.70 AA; 12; 12.5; 12.3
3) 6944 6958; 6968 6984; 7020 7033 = -0.72 AA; 11.2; 12.9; 11.7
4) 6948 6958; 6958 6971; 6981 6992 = -0.79 AA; 11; 11.5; 11.2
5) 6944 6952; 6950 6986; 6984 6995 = -1.58 AA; 10.9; 11.9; 11.3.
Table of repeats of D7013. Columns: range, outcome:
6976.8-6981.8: 12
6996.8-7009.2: 12.5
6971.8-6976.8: 12.3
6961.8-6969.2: 11.2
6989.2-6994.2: 12.5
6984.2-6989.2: 11.2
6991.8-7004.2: 12.3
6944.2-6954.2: 11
